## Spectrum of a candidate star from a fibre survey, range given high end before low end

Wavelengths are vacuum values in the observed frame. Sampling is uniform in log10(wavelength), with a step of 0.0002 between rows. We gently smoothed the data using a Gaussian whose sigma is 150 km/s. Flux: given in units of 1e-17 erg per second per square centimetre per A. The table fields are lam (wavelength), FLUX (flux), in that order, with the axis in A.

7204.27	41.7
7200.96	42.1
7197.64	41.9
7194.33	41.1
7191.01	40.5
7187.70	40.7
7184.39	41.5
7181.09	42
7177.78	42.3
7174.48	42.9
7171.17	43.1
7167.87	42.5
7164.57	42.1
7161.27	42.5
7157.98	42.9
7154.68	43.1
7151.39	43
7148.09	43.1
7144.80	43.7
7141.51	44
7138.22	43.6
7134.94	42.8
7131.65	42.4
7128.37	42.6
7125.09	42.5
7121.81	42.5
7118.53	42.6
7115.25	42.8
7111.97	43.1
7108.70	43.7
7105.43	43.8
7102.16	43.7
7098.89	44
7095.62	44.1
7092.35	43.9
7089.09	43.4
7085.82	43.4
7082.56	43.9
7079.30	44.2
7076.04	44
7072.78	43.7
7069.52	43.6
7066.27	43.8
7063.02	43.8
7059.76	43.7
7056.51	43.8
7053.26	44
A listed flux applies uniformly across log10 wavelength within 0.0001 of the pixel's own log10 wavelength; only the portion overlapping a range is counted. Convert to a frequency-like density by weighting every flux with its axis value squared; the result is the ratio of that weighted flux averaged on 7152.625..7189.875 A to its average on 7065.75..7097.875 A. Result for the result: 1.0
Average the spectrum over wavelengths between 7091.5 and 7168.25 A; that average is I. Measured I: 43.1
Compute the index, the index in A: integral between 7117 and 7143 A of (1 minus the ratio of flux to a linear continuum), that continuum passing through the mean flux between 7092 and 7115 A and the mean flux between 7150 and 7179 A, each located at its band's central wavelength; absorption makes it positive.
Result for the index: 0.2 A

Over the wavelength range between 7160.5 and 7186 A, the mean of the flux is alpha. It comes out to 42.4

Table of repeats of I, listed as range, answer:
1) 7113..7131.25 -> 42.6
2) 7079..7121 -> 43.5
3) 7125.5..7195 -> 42.5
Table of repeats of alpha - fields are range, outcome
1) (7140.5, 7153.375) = 43.4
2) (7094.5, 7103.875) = 43.9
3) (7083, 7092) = 43.5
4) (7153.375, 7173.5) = 42.7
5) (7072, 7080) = 44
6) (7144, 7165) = 42.9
